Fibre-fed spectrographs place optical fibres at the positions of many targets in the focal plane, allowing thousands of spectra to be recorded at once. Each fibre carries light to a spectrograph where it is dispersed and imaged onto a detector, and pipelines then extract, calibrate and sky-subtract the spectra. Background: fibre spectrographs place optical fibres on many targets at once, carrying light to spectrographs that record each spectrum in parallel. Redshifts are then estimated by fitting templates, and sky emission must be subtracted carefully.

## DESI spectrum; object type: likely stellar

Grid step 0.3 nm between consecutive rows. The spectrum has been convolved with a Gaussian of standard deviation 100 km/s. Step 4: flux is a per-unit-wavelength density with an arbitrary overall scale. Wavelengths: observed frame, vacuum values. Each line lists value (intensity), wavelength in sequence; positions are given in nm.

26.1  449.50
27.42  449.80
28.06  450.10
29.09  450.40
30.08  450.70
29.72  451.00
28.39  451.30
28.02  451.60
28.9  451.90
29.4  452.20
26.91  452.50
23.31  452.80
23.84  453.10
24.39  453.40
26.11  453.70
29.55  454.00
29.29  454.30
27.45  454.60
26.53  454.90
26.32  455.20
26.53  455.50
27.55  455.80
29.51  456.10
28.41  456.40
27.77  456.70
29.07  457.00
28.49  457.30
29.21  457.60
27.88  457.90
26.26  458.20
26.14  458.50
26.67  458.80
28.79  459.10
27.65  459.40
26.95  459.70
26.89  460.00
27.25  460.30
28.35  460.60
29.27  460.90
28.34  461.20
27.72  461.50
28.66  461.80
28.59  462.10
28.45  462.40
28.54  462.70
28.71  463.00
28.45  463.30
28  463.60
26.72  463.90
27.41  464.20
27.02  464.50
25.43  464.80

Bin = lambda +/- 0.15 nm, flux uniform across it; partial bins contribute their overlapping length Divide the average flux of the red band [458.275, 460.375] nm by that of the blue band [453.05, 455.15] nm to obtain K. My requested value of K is 1.0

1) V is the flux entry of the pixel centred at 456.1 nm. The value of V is 29.51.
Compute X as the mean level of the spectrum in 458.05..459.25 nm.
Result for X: 27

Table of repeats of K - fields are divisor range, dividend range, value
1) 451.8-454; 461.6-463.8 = 1.08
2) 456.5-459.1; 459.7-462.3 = 1.01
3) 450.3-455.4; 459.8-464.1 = 1.02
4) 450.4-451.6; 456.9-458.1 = 0.98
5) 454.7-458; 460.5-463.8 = 1.02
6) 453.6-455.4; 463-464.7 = 1.00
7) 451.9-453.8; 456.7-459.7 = 1.07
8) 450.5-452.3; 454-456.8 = 0.96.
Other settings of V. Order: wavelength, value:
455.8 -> 27.55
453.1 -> 23.84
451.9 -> 28.9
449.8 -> 27.42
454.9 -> 26.53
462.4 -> 28.45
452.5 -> 26.91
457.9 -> 27.88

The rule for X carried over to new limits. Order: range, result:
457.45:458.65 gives 27.4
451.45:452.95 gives 27.3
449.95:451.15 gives 29.2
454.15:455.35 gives 27.4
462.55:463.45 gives 28.6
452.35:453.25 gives 24.7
